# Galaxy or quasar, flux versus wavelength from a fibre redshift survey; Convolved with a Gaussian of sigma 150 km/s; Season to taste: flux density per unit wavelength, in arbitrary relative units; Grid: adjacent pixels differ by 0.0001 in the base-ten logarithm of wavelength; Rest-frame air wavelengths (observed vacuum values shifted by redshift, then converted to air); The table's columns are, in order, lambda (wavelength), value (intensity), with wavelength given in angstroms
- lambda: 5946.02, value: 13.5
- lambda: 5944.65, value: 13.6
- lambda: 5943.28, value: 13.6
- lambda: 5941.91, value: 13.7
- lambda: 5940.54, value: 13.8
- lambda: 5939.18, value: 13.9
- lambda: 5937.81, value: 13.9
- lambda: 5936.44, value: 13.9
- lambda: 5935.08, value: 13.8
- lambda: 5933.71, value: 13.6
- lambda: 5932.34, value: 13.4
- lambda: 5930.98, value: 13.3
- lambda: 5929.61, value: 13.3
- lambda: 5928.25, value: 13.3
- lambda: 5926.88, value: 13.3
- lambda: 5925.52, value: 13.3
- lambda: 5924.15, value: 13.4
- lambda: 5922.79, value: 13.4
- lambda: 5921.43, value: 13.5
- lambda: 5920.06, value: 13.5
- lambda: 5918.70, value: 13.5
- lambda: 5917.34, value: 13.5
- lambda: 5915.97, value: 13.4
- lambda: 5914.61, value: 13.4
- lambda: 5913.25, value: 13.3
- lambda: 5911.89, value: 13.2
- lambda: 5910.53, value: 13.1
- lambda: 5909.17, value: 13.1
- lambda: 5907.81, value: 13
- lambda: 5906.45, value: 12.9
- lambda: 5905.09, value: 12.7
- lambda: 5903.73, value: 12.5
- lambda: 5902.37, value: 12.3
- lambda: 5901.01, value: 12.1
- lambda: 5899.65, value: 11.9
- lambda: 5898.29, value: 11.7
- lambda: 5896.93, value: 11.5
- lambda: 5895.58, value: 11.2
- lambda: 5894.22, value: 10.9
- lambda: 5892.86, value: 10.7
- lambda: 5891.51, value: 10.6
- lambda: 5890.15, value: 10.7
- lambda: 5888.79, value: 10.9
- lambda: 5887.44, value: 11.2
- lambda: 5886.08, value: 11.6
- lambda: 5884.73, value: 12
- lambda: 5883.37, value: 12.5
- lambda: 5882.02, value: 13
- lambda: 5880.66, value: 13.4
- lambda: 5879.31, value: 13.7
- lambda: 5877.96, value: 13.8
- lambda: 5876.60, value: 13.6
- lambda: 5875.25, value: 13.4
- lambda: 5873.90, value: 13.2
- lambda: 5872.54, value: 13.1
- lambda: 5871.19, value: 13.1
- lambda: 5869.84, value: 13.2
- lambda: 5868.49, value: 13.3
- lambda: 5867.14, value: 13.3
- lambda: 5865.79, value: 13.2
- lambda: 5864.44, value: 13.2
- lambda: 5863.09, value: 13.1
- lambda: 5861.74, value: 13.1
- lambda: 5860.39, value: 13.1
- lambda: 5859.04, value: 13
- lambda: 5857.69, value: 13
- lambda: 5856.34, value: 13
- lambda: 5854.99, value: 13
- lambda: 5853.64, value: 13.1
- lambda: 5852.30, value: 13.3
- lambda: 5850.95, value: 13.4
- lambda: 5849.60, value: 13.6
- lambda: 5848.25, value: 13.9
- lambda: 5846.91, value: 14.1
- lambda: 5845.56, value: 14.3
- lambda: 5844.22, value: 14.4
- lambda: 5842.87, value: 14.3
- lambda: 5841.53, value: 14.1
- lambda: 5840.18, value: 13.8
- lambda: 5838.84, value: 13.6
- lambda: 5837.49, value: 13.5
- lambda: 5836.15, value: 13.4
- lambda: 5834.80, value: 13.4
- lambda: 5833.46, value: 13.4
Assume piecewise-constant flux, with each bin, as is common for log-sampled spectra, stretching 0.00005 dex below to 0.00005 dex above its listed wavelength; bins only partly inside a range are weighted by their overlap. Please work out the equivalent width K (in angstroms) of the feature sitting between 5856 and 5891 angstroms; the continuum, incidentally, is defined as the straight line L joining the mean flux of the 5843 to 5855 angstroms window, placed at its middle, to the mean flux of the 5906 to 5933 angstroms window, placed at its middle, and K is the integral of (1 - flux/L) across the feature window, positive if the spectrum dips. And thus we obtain 2.0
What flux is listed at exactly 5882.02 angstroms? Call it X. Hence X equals 13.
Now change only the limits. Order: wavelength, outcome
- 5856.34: 13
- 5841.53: 14.1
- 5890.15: 10.7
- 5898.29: 11.7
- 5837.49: 13.5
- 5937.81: 13.9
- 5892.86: 10.7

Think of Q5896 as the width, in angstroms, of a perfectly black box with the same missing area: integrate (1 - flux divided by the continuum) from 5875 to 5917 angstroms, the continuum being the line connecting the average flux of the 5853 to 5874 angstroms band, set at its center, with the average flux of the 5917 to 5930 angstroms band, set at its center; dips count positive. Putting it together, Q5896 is 2.88 angstroms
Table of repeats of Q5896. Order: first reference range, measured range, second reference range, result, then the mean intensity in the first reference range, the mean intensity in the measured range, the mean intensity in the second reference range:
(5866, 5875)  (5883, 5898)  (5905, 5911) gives 2.1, 13.2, 11.2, 13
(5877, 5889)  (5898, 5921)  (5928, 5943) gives 0.3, 12.5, 12.9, 13.6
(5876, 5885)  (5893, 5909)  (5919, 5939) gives 1.5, 13.2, 12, 13.5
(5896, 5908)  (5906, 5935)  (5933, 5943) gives -0.7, 12.2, 13.3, 13.8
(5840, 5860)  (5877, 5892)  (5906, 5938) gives 1.5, 13.6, 12.2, 13.4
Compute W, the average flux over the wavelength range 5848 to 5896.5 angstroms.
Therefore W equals 12.7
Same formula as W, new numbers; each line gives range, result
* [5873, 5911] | 12.3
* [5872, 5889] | 12.8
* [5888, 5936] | 12.7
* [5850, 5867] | 13.1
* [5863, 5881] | 13.3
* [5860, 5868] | 13.2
